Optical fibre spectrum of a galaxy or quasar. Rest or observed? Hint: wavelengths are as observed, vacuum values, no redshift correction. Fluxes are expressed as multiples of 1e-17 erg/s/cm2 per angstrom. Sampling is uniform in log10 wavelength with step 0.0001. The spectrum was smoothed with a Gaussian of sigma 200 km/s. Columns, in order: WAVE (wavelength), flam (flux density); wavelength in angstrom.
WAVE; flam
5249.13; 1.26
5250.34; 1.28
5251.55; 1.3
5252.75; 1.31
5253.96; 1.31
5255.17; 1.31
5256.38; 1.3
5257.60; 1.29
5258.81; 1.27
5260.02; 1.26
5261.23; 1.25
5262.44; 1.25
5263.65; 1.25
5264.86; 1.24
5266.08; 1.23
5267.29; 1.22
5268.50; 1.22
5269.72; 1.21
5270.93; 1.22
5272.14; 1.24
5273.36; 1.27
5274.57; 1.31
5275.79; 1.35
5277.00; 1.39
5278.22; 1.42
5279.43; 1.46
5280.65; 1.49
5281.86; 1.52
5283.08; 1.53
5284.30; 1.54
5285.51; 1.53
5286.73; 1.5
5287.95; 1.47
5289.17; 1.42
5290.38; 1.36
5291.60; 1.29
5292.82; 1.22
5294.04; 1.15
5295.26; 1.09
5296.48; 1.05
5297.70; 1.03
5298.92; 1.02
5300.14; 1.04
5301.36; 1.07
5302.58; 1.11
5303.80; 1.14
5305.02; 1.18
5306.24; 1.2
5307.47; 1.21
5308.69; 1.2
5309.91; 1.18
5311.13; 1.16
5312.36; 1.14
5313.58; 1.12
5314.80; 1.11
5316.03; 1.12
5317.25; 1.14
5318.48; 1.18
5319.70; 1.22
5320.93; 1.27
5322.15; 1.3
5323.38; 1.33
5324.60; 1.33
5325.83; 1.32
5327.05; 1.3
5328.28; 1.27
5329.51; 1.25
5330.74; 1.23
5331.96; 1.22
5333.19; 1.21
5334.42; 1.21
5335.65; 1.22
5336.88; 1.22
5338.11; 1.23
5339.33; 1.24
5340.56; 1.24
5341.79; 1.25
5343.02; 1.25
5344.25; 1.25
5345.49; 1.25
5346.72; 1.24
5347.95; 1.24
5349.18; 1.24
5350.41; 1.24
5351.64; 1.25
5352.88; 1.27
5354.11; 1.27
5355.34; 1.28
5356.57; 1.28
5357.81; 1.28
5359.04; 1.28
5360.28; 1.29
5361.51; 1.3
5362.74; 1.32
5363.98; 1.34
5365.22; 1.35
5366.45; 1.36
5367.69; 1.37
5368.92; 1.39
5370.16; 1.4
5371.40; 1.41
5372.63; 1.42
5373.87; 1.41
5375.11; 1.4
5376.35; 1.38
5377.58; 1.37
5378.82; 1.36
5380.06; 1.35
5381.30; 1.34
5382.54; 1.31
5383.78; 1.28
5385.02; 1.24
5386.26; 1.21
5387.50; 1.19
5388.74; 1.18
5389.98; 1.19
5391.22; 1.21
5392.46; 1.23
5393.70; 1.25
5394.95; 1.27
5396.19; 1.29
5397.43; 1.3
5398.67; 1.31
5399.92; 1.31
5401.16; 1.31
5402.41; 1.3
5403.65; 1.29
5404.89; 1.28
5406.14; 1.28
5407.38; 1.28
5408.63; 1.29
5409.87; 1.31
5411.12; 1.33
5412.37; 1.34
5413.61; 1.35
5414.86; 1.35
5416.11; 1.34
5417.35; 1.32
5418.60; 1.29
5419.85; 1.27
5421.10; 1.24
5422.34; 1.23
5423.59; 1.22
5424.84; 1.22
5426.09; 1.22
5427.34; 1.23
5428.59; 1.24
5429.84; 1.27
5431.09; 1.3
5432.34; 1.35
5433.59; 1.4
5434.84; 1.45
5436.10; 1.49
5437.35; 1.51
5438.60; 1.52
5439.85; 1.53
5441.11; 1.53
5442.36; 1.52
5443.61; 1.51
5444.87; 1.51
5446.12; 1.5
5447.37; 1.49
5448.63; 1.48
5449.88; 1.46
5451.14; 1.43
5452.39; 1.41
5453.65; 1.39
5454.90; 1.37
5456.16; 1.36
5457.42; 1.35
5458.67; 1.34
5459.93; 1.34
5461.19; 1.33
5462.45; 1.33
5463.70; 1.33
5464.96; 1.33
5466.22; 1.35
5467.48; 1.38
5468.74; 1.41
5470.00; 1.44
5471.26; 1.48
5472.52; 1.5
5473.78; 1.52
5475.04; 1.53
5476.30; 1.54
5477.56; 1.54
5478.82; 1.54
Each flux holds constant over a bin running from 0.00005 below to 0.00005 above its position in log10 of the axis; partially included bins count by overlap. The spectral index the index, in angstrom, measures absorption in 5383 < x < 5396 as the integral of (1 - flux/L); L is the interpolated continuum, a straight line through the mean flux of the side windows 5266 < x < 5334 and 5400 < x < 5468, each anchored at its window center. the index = 0.9 angstrom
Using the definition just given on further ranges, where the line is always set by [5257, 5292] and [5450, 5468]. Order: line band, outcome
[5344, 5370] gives 1.2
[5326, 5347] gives 1.7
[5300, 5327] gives 3.2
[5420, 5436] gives 0.8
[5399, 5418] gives 0.6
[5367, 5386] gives -0.1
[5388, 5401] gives 1.0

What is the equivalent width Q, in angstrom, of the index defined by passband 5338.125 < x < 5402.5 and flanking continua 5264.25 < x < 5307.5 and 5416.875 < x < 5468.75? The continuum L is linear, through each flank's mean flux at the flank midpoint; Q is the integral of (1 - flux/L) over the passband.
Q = 1.7 angstrom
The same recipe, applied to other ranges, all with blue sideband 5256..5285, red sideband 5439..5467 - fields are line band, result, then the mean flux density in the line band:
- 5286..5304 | 1.8 angstrom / 1.2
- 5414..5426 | 1.1 angstrom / 1.27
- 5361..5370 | 0.1 angstrom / 1.35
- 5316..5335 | 1.5 angstrom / 1.25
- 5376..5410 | 2.6 angstrom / 1.28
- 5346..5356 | 0.8 angstrom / 1.25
